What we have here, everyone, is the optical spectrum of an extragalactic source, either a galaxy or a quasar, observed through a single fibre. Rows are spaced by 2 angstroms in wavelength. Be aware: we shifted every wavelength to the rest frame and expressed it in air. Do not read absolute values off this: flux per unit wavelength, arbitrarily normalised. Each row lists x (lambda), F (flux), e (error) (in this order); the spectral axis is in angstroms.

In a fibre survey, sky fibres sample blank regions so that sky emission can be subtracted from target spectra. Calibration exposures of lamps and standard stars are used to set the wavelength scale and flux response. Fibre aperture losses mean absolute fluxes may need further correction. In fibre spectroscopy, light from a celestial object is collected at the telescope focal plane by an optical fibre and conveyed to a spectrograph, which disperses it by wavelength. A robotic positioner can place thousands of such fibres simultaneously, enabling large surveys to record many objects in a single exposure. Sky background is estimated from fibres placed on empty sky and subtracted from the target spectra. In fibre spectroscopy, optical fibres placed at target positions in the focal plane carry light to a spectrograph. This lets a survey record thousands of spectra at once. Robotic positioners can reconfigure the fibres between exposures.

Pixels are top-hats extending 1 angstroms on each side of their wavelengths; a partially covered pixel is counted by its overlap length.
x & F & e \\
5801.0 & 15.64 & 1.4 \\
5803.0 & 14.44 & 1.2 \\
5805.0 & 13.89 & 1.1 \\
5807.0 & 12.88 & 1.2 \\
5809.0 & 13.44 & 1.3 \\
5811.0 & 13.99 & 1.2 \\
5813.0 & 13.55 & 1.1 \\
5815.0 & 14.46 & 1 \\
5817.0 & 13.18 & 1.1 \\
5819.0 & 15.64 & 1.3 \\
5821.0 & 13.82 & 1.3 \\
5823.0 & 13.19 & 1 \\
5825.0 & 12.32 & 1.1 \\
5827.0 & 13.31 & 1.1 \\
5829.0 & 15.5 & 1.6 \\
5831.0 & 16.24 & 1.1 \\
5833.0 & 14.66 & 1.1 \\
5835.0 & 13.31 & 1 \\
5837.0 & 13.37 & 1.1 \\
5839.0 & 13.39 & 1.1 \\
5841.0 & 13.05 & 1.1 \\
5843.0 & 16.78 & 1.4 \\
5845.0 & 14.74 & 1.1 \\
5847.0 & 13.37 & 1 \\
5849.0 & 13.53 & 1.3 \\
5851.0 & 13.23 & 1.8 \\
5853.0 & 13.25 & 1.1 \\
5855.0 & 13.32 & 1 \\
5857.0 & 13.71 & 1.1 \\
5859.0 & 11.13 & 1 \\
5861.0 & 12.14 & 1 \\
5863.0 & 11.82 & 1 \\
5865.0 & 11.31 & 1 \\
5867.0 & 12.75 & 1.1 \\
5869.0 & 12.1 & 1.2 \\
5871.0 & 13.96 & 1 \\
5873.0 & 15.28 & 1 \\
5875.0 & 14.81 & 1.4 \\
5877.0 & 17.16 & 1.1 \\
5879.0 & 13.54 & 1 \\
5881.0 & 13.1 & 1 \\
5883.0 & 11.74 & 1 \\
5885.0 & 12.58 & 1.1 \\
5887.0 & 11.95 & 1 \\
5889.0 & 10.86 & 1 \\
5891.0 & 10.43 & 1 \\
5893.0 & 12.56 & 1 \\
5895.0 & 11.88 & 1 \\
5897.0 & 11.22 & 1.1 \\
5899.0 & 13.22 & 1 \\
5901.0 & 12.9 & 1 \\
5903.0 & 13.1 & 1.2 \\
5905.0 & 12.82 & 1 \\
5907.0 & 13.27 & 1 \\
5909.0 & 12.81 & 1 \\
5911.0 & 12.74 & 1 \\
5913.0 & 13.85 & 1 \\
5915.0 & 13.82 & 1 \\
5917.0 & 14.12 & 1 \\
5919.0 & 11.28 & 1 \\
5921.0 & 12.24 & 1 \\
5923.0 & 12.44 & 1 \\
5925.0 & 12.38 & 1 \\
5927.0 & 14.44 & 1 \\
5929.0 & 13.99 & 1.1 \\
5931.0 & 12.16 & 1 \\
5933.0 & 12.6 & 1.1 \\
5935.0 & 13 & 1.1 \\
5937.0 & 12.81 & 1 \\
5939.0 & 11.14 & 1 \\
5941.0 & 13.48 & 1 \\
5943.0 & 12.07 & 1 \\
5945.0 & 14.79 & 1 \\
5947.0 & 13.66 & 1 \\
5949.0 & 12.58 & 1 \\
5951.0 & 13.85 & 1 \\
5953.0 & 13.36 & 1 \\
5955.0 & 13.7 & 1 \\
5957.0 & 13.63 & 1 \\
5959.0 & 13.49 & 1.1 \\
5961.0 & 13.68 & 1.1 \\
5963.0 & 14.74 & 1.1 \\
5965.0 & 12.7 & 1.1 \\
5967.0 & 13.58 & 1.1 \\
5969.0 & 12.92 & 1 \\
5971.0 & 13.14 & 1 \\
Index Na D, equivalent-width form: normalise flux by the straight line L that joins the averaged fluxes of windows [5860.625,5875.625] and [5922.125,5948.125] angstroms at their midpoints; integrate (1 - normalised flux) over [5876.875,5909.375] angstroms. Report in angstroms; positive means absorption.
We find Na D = 1.2 angstroms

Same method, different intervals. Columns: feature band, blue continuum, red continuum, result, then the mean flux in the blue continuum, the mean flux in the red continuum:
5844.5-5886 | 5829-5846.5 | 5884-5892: -1.53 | 14.5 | 11.5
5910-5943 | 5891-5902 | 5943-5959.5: 0.10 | 12.2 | 13.5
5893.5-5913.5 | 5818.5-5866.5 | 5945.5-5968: 1.20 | 13.6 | 13.6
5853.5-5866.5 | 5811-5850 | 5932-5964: 1.48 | 14.1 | 13.3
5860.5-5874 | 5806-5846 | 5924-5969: 0.96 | 14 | 13.3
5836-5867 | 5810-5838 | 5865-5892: 0.79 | 14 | 13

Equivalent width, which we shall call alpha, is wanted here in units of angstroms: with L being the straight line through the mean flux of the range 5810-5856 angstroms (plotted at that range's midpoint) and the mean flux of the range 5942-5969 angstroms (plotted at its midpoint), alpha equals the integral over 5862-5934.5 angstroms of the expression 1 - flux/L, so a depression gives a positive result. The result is 4.49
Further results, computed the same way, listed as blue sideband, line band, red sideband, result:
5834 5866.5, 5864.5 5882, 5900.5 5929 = -0.9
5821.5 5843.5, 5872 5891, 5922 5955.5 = 0.4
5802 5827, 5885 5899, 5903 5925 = 1.5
